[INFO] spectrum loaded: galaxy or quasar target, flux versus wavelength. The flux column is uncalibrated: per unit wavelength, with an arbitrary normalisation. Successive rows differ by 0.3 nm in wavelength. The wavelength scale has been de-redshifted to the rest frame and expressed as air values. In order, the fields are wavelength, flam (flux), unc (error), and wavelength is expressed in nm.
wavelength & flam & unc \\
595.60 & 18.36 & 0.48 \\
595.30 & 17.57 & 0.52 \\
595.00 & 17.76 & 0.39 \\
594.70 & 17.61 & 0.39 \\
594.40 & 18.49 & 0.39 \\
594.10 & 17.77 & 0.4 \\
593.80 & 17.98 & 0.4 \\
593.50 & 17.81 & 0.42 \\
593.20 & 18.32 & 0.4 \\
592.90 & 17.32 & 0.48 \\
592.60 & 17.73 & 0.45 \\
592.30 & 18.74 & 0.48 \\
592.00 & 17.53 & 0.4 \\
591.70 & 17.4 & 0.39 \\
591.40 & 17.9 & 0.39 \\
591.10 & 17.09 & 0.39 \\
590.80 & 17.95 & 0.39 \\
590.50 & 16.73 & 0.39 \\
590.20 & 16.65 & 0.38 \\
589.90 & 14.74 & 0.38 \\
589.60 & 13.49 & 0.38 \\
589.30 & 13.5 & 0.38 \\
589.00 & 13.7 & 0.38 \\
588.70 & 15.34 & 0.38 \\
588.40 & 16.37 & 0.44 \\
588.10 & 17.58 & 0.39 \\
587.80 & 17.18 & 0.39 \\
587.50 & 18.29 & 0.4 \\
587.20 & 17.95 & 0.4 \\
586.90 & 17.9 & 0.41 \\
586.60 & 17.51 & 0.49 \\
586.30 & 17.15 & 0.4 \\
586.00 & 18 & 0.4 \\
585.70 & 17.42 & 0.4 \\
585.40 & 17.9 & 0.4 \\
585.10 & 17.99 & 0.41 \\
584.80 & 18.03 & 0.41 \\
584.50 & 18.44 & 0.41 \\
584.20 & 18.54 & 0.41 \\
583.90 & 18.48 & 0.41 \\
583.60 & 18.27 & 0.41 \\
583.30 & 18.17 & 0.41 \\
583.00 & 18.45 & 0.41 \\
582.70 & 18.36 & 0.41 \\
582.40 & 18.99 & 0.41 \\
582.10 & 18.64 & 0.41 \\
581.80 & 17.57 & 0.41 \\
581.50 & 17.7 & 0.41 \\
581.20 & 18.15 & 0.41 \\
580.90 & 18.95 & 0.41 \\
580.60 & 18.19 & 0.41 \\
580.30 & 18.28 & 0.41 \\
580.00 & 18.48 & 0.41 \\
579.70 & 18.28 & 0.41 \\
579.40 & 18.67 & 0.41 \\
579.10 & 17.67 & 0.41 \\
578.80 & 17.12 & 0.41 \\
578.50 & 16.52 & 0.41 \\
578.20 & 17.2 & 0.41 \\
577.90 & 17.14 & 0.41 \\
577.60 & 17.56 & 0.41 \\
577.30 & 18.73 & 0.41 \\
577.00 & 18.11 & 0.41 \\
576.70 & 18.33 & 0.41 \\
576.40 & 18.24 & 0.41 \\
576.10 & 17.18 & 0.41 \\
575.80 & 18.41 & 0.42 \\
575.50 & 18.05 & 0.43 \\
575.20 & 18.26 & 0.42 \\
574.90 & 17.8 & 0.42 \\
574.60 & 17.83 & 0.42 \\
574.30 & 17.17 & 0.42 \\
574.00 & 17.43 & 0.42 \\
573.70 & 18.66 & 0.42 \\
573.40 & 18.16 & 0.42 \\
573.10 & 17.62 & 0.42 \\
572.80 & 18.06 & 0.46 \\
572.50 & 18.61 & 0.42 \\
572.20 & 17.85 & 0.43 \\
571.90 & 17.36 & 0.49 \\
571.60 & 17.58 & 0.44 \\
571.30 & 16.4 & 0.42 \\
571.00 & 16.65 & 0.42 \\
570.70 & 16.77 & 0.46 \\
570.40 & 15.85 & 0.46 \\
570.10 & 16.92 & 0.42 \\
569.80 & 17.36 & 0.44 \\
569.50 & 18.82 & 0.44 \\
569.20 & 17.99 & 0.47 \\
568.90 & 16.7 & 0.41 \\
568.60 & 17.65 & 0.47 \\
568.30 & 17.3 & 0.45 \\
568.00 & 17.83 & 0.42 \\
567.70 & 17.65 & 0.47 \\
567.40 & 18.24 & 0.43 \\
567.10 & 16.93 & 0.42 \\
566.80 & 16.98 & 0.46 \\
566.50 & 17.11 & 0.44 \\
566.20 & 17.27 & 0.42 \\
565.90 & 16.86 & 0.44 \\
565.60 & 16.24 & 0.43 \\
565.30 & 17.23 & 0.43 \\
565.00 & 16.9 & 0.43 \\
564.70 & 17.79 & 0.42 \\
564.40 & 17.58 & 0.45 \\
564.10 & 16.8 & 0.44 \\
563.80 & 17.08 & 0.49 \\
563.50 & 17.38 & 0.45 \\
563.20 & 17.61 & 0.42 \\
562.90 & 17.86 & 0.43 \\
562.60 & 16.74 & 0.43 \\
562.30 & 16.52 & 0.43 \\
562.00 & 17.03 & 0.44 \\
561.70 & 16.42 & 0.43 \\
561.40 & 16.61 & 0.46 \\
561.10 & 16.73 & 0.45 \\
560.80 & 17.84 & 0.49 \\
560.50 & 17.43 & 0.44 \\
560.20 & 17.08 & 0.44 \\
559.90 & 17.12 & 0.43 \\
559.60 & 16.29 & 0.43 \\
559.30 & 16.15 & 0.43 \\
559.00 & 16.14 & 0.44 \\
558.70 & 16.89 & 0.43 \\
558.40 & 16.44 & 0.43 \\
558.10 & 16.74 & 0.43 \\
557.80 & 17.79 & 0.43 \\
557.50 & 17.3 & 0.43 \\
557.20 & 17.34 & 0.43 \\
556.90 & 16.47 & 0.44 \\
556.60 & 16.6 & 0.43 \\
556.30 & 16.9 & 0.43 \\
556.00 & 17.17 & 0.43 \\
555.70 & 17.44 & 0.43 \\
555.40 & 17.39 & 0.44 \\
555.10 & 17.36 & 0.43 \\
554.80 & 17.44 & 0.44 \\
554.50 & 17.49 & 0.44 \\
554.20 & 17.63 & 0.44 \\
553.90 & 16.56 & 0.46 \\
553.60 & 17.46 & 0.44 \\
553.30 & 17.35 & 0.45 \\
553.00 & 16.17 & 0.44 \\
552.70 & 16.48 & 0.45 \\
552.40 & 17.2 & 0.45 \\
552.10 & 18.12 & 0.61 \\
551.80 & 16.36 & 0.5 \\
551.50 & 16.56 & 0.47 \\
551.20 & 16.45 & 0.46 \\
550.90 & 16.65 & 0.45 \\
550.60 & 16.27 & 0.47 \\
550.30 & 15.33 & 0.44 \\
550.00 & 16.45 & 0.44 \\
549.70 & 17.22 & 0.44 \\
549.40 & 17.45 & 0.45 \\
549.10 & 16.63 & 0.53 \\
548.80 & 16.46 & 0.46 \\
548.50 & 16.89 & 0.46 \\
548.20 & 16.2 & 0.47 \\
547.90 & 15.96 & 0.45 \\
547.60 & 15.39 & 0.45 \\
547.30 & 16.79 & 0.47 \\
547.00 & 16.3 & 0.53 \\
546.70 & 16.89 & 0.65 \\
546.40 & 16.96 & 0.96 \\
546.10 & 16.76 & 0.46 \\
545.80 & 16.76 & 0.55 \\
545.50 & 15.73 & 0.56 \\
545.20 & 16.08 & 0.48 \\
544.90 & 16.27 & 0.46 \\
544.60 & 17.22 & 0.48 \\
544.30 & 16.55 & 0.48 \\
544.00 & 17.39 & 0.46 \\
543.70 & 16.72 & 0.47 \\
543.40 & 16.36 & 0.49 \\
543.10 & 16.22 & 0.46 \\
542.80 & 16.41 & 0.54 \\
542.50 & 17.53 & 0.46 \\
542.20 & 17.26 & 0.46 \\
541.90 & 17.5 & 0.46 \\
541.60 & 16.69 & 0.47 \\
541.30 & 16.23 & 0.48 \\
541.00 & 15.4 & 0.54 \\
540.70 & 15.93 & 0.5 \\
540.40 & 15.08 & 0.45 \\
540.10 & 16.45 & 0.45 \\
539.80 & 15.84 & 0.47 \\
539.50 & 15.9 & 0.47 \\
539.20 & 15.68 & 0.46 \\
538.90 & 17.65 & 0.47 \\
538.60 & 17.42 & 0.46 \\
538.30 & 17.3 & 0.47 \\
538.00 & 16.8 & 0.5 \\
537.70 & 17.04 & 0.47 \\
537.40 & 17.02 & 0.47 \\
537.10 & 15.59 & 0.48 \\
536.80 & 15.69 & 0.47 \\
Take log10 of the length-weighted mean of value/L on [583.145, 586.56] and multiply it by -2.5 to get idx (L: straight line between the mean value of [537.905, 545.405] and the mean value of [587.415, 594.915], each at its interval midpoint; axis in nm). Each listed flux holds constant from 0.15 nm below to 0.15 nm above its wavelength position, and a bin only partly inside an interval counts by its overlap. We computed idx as -0.07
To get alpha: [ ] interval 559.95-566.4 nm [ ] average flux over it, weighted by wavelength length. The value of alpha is 17.1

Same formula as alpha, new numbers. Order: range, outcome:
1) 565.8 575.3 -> 17.5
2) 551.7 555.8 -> 17.2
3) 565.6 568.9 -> 17.3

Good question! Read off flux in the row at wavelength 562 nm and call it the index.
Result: 17.03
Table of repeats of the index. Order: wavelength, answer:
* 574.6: 17.83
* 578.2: 17.2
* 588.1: 17.58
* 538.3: 17.3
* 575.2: 18.26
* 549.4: 17.45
